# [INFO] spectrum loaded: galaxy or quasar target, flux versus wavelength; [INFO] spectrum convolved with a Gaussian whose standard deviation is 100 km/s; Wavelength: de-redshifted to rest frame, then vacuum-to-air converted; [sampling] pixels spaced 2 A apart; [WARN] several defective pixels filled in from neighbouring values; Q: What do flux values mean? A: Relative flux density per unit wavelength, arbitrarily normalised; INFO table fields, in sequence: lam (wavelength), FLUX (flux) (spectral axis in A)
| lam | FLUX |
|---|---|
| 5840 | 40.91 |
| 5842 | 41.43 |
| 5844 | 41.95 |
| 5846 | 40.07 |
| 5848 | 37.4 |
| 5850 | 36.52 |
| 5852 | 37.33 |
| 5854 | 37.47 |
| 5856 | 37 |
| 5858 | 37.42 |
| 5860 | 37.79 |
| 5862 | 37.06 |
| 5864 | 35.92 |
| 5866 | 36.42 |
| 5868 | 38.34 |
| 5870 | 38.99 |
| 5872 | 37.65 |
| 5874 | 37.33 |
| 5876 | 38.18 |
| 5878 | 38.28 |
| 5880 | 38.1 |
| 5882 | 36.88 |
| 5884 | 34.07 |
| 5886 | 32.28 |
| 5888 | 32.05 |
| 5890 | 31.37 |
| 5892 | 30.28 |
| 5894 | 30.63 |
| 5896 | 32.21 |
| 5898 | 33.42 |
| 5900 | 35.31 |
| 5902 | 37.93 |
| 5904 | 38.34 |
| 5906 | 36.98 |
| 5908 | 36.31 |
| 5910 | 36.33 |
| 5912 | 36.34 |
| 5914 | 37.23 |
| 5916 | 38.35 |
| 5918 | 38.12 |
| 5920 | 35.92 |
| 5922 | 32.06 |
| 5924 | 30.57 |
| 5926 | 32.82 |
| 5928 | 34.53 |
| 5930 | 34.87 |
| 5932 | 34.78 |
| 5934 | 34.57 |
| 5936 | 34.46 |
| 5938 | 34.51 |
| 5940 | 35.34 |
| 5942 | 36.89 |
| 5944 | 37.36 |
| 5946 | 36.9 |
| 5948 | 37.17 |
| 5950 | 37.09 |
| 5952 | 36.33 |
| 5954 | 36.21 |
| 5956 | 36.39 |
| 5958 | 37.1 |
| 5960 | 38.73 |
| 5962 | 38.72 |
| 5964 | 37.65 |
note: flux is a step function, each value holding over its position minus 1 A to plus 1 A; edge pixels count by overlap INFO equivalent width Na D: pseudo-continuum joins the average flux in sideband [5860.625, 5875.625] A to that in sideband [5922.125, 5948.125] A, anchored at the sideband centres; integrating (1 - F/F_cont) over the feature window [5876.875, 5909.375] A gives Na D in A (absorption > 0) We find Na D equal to 1.6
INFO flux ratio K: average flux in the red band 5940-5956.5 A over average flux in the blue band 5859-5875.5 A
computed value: 0.98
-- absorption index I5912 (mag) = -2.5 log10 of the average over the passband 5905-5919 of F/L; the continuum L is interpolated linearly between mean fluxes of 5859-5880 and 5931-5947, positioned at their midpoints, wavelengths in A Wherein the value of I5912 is -0.02 mag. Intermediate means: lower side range 37.6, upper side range 35.6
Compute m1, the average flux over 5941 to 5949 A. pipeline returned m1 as 37.1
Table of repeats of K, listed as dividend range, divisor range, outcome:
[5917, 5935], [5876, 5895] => 1.01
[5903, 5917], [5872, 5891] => 1.05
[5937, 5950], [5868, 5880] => 0.96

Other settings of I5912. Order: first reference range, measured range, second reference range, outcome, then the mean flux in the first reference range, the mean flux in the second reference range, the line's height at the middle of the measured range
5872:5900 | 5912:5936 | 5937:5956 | 0.02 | 34.4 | 36.4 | 35.7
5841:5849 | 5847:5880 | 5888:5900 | -0.01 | 40.2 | 31.9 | 37.1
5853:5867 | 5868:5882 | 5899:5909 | -0.03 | 37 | 37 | 37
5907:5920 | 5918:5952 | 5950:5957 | 0.05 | 37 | 36.4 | 36.7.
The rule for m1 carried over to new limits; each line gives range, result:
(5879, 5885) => 36.4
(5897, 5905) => 36.2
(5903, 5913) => 36.9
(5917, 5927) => 33.9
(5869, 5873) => 38.3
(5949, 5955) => 36.5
